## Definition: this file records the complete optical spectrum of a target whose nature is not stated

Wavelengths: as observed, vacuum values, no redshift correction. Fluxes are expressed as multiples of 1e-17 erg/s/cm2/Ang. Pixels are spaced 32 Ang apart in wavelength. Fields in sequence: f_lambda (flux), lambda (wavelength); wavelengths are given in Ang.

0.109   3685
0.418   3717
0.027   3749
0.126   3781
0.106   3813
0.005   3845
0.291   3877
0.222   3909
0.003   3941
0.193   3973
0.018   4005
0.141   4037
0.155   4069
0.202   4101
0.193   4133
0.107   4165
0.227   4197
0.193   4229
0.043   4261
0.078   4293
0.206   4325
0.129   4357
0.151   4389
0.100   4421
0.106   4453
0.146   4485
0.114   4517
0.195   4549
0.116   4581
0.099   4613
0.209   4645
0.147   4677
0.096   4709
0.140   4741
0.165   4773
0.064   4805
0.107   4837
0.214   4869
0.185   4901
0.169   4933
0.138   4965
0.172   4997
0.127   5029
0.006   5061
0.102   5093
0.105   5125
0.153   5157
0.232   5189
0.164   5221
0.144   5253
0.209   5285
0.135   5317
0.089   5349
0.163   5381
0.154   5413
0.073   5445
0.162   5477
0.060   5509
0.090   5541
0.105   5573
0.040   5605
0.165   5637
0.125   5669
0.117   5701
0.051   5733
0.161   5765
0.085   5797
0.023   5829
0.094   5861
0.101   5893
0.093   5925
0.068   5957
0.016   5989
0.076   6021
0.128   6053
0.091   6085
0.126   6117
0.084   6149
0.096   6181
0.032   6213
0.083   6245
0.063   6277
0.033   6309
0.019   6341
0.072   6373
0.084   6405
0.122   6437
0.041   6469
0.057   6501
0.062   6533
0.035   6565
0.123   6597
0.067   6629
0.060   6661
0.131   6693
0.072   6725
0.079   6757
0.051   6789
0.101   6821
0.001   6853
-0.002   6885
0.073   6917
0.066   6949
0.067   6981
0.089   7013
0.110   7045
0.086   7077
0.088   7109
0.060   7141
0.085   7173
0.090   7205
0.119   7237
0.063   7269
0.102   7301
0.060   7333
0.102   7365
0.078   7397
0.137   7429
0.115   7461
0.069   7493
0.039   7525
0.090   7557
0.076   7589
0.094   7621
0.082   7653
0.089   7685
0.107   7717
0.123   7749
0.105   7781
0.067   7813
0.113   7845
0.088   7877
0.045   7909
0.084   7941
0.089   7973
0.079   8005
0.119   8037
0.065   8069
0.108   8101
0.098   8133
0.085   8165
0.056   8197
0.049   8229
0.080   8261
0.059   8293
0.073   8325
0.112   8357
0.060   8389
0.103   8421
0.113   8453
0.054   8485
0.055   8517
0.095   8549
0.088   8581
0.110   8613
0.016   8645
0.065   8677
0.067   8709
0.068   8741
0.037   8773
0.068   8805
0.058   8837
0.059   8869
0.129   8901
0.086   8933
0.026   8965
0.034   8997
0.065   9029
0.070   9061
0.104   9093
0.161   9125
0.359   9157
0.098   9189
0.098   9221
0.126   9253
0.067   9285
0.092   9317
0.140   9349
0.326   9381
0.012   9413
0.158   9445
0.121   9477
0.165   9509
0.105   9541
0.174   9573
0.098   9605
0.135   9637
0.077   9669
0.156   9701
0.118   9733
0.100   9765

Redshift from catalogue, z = 1.453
